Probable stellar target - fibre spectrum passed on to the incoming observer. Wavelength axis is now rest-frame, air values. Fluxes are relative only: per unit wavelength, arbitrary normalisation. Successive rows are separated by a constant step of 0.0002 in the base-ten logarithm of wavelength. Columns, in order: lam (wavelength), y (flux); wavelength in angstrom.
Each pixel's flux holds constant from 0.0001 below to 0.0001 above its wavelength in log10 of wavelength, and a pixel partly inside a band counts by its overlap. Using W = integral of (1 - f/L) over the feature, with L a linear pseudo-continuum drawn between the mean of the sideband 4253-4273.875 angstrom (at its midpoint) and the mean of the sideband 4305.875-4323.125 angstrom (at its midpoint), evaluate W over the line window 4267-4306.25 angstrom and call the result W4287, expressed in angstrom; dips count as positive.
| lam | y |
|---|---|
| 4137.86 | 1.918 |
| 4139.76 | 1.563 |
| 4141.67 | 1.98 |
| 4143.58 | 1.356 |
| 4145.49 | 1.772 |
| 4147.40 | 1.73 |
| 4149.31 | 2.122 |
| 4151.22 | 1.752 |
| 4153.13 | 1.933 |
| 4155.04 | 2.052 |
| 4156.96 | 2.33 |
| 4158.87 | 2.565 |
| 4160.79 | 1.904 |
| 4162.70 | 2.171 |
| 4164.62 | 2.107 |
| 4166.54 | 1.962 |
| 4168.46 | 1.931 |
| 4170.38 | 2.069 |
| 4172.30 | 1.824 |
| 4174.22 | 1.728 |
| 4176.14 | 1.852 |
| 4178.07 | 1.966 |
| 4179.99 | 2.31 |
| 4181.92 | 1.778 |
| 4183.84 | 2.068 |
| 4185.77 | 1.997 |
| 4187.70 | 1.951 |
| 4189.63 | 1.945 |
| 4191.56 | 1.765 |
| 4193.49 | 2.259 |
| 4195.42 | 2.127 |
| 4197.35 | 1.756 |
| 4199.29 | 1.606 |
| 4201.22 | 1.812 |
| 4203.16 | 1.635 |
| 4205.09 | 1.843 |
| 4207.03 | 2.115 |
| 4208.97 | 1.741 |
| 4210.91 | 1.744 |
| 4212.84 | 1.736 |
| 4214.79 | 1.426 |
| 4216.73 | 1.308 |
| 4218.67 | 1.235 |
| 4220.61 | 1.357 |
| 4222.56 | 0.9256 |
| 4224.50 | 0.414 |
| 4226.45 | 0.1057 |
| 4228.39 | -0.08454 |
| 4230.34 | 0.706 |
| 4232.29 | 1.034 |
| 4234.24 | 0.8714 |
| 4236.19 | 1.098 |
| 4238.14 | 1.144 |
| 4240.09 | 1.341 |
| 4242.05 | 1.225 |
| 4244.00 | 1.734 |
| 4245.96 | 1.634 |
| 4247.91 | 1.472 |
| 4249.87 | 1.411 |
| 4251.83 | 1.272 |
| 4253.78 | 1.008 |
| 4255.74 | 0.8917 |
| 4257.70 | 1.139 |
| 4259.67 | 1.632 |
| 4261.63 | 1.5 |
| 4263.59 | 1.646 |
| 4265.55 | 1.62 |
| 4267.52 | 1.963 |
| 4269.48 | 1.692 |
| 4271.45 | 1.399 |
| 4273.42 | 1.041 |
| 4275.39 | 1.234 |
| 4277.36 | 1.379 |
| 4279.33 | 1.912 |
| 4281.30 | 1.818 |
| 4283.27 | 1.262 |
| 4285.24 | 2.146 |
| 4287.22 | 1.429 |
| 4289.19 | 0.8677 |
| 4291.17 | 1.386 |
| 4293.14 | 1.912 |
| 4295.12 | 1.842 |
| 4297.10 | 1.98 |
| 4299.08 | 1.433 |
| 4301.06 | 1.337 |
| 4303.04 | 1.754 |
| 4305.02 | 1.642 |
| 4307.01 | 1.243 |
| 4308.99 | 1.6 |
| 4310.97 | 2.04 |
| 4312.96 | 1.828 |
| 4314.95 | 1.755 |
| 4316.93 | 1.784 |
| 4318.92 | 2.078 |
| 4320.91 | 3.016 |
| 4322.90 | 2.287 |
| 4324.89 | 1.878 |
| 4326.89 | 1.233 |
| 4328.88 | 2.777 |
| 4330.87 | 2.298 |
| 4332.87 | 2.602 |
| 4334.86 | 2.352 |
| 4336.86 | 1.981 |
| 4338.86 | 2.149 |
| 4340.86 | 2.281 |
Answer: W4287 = 2.12 angstrom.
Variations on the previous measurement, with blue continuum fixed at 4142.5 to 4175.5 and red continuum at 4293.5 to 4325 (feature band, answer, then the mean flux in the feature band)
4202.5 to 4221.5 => 3.0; 1.62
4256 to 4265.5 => 2.2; 1.45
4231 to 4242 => 4.6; 1.1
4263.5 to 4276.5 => 2.6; 1.5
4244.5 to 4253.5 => 2.2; 1.43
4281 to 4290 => 1.8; 1.49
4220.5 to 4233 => 8.7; 0.579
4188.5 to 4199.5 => 0.0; 1.93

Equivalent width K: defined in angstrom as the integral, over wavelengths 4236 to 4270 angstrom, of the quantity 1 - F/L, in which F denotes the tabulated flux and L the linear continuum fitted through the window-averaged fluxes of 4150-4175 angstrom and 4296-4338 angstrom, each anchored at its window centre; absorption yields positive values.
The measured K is 9.70 angstrom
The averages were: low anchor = 2.03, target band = 1.42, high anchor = 1.95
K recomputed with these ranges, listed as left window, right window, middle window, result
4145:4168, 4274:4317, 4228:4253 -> 8.5 angstrom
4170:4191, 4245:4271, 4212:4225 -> 3.7 angstrom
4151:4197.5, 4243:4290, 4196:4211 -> 0.4 angstrom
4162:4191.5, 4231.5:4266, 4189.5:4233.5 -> 7.5 angstrom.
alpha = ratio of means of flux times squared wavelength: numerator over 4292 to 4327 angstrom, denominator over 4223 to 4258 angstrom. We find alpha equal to 1.85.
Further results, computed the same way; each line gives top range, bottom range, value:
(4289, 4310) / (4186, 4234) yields 1.15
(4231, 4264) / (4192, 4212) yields 0.71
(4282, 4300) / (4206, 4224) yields 1.11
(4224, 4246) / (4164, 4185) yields 0.48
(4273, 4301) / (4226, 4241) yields 1.99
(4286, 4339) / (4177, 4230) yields 1.25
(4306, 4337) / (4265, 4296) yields 1.34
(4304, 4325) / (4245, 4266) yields 1.44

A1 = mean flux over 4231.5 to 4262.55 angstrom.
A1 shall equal 1.28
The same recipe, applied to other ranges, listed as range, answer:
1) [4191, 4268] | 1.37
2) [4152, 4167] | 2.13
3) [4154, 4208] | 1.98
